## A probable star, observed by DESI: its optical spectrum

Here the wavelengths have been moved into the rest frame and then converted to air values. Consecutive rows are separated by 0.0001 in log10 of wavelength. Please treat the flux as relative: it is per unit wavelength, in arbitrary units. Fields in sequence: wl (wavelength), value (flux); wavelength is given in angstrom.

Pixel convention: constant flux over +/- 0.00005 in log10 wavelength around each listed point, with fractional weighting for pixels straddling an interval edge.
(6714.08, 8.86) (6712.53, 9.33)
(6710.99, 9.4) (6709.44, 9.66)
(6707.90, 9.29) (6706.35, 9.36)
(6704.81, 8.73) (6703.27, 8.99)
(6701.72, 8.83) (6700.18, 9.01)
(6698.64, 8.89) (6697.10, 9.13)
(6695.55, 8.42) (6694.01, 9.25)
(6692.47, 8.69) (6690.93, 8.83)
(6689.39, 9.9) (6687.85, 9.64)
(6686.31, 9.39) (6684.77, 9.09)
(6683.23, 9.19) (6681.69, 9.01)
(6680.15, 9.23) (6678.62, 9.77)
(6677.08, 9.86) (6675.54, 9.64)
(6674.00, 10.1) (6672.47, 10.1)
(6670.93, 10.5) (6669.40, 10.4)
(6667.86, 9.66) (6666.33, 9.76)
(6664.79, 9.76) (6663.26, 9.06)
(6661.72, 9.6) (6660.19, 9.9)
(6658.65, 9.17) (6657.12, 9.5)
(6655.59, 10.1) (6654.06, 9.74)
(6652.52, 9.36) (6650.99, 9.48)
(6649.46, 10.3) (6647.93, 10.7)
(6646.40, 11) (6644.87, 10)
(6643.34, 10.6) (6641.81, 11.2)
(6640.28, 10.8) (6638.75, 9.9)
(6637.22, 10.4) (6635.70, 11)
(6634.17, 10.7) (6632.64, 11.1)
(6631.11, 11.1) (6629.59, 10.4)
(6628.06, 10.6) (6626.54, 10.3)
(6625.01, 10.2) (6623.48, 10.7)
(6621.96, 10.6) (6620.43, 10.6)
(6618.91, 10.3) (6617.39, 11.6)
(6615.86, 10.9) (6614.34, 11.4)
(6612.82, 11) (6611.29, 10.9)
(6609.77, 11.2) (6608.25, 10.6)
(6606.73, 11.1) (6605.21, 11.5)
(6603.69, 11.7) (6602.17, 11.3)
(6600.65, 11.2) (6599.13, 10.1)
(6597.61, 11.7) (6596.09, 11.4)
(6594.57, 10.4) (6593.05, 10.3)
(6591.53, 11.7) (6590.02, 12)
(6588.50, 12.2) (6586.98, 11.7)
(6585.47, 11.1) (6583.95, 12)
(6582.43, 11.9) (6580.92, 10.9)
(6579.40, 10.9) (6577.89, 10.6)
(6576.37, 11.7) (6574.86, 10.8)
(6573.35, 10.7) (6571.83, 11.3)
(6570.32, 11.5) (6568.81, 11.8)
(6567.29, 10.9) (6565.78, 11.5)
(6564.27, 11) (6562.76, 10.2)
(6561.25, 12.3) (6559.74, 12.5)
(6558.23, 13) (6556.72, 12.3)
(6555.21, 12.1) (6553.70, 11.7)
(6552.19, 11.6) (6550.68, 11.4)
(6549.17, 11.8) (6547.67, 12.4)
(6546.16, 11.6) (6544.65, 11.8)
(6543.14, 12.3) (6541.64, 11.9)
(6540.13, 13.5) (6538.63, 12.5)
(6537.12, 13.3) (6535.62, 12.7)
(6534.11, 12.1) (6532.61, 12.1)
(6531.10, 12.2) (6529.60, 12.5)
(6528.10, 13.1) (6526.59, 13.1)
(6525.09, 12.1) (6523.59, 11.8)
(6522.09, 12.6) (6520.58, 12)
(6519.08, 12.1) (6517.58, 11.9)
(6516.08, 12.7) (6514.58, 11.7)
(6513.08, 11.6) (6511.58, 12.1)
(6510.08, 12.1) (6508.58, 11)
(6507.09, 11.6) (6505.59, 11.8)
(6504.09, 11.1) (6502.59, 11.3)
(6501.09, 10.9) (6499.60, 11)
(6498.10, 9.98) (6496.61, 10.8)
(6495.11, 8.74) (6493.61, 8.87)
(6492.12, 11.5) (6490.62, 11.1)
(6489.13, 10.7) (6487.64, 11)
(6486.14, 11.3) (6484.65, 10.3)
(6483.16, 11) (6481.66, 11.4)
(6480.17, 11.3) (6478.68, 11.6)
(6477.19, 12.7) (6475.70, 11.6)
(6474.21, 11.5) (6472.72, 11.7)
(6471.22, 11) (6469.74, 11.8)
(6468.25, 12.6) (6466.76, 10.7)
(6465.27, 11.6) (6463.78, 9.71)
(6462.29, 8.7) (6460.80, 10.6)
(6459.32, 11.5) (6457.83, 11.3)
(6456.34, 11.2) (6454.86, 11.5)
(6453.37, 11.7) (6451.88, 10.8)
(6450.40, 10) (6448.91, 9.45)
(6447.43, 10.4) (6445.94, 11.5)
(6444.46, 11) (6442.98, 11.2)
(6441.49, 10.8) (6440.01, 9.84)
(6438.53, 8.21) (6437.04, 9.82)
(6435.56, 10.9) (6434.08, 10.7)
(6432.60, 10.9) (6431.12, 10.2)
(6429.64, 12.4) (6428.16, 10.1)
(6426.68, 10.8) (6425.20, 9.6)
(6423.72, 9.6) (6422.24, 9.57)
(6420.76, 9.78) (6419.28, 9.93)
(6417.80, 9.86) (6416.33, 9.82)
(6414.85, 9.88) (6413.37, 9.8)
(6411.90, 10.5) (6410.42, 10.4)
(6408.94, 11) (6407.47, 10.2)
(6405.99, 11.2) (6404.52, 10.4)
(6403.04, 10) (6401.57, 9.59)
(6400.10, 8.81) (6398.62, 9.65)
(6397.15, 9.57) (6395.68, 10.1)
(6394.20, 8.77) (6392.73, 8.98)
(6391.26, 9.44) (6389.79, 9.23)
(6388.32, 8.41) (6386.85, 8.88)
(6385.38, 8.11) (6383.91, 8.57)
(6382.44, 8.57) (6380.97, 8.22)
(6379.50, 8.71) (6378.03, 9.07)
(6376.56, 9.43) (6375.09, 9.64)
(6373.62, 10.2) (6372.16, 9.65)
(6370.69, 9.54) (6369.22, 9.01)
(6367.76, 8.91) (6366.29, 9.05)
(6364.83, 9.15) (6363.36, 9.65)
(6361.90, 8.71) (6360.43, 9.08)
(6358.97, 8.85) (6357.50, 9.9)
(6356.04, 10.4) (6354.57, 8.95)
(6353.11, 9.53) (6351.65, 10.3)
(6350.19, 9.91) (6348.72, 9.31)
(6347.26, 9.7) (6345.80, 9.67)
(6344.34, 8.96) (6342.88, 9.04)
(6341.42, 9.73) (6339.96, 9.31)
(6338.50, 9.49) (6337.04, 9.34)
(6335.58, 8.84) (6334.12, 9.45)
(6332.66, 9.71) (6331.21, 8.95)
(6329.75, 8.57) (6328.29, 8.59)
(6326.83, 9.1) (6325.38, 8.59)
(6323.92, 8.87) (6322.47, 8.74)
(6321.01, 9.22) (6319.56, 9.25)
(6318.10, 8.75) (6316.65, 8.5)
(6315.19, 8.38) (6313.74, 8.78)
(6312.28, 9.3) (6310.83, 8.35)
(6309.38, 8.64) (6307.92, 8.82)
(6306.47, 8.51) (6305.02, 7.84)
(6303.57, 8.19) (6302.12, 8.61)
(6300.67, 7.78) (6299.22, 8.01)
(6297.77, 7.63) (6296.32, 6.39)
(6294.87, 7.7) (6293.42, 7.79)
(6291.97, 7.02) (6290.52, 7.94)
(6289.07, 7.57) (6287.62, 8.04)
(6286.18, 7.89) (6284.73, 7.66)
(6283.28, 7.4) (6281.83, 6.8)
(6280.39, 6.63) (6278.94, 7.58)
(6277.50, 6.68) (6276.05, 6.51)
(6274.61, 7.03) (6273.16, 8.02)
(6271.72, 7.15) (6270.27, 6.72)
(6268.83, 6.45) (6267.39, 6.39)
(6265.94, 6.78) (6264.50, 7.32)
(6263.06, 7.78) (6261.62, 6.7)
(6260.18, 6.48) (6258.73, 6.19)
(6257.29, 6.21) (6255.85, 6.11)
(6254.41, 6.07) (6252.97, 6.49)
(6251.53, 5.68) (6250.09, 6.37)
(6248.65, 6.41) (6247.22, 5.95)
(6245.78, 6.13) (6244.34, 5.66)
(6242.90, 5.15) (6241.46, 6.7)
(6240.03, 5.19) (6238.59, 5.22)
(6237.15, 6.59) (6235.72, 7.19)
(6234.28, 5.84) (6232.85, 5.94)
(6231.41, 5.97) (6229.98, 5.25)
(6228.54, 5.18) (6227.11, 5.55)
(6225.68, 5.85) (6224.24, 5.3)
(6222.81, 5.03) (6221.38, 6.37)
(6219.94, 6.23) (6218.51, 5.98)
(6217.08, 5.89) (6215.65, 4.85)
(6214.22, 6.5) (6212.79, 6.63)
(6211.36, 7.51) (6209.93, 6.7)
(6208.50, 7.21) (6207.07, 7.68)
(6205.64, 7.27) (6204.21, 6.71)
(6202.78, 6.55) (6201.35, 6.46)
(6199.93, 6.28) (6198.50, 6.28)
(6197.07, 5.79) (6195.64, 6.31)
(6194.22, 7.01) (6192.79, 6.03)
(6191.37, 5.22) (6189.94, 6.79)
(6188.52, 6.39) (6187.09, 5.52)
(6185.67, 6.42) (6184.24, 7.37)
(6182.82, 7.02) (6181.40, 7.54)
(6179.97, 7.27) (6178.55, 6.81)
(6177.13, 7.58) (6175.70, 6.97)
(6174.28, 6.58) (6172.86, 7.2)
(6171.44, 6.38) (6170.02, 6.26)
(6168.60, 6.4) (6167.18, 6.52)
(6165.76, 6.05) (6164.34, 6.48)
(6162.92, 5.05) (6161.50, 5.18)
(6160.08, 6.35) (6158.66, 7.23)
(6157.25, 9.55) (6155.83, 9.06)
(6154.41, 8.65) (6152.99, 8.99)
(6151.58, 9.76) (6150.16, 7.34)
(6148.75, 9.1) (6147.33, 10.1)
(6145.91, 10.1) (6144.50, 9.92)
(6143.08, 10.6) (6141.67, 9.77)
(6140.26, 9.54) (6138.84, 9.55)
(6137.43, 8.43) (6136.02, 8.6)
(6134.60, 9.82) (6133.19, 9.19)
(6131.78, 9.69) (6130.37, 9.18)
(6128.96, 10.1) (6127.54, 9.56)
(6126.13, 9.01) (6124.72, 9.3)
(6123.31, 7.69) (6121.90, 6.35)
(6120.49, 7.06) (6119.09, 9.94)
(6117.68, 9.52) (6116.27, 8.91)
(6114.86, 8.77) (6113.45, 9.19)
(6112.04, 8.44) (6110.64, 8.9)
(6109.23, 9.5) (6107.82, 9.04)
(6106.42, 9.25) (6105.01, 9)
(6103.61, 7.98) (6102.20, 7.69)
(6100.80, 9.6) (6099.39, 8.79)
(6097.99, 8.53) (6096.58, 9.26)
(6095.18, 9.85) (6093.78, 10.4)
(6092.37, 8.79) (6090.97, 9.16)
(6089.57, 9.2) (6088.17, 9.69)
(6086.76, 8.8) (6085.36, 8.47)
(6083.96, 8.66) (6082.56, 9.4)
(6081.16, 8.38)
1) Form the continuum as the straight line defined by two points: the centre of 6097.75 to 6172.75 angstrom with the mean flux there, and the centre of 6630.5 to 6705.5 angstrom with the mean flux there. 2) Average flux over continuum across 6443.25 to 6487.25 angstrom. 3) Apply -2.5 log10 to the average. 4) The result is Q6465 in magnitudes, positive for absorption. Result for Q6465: -0.19 mag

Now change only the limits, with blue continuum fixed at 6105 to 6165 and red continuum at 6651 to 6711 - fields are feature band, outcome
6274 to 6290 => 0.23 mag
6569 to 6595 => -0.21 mag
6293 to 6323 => 0.08 mag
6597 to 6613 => -0.19 mag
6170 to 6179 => 0.27 mag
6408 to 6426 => -0.10 mag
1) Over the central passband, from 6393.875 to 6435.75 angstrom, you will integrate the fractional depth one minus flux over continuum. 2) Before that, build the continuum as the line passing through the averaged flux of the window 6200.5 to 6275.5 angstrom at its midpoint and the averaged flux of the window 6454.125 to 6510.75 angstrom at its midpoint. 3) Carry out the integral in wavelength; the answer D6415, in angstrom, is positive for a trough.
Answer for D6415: -1.7 angstrom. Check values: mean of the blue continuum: 6.32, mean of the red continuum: 11.1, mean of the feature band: 10.1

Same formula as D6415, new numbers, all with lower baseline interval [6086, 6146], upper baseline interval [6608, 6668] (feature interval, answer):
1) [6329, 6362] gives 0.9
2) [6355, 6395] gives 2.5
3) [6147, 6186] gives 8.1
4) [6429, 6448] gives -1.4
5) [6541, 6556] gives -2.5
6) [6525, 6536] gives -2.6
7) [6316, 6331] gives 1.2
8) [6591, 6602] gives -0.7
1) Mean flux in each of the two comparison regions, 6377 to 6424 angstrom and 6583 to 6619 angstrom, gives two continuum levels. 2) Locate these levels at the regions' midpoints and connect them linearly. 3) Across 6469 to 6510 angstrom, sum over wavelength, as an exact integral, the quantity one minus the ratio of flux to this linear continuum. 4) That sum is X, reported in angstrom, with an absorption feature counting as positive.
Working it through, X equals -3.2 angstrom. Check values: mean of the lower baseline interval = 9.52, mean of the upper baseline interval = 11.2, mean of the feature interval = 11.1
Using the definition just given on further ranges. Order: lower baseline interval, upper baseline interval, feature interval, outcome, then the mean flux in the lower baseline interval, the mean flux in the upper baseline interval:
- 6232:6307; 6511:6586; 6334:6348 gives -2.0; 6.88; 11.9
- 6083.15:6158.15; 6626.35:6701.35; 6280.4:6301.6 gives 4.1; 9.08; 9.85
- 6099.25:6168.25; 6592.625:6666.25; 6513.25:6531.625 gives -3.9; 8.63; 10.5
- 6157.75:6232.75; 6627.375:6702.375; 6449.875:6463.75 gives -4.1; 6.37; 9.83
